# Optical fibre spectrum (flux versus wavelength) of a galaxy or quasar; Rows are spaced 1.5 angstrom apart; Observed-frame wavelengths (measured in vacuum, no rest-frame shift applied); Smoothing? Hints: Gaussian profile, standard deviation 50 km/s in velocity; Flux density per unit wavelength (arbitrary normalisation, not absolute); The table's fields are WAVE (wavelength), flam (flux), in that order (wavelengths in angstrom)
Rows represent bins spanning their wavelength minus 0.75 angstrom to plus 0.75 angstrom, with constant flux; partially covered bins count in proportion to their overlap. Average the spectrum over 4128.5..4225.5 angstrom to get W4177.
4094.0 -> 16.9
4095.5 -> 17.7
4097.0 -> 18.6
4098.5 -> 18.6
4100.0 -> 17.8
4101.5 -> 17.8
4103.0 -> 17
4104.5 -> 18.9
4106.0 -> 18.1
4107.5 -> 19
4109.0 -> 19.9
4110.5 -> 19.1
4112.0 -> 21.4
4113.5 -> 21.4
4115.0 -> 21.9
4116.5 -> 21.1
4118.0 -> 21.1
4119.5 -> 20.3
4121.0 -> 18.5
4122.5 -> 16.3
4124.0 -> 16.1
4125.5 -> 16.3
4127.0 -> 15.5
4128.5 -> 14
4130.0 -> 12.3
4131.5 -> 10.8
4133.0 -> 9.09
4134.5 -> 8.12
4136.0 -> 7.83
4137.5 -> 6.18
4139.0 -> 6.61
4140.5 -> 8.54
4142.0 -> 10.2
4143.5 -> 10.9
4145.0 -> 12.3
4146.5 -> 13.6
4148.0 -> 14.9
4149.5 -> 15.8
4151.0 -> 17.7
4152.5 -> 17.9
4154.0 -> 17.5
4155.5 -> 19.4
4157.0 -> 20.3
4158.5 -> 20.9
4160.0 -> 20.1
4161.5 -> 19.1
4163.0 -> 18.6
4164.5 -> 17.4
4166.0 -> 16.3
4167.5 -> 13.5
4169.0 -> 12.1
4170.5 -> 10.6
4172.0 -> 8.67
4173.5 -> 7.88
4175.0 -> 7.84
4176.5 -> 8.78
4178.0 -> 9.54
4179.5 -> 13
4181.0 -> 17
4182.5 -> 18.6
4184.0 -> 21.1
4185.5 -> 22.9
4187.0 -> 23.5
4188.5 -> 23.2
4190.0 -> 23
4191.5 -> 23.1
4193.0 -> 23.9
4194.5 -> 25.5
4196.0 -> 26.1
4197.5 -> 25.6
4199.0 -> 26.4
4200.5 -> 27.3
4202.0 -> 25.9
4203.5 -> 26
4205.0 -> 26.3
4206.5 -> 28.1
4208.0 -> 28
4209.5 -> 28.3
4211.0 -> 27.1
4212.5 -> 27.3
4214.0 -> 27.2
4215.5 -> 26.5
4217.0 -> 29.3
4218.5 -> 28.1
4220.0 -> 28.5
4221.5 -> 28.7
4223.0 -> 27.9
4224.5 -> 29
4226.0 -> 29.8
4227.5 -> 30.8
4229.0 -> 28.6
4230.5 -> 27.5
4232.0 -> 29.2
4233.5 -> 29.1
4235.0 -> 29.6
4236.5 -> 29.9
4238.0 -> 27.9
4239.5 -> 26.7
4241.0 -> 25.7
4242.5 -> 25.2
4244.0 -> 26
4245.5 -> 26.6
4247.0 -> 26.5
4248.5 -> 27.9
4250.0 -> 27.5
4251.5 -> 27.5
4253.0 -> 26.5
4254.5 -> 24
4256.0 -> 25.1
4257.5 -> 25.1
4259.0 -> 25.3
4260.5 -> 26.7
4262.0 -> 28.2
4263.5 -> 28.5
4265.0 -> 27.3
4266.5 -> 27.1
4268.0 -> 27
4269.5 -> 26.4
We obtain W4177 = 19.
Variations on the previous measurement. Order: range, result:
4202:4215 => 27.2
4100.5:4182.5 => 15.1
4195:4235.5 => 27.8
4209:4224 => 27.9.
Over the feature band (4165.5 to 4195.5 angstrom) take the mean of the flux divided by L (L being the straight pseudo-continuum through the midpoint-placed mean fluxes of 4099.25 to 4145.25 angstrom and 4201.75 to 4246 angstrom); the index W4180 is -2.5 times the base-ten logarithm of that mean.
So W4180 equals 0.35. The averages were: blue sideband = 15.3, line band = 16.6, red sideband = 27.9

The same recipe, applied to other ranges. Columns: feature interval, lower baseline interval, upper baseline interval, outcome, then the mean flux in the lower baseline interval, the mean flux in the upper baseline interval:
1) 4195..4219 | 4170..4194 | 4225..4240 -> -0.195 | 16.6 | 28.9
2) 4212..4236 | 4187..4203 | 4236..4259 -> -0.112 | 24.9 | 26.5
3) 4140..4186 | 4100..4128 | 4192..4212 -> 0.471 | 18.8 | 26.5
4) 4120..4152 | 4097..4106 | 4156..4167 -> 0.421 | 18.1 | 18.8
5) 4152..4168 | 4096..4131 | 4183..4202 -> 0.186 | 18.2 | 24.3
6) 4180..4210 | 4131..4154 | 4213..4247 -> -0.135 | 11.6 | 28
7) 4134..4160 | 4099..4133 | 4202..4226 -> 0.472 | 17.7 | 27.8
